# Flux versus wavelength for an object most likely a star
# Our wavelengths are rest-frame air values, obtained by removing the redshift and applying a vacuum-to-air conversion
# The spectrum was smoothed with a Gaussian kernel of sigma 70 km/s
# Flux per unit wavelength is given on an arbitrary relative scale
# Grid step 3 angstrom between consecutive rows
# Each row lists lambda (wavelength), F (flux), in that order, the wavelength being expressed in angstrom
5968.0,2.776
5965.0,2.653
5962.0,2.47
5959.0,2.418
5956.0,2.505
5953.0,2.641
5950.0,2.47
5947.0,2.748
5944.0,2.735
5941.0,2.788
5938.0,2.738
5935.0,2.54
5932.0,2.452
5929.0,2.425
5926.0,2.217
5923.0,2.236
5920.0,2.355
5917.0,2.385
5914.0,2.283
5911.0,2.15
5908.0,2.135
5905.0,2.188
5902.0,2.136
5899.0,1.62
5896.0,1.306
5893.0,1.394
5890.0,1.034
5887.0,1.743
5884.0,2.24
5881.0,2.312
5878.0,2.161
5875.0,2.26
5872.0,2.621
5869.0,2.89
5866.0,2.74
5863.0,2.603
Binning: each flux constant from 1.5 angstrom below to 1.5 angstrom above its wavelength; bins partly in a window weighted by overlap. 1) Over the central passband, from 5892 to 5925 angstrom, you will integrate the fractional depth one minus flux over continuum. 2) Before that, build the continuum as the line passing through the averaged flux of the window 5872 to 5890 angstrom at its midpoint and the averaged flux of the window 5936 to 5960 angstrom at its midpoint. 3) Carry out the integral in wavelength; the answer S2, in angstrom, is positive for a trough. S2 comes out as 4.2 angstrom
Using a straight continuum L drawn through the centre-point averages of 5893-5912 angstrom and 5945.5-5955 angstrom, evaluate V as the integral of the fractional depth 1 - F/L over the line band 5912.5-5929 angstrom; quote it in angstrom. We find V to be -1.2 angstrom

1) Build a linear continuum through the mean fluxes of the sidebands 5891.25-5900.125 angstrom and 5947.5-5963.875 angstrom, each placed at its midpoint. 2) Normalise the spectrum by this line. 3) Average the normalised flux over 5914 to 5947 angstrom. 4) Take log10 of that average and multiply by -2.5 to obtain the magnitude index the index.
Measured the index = -0.21 mag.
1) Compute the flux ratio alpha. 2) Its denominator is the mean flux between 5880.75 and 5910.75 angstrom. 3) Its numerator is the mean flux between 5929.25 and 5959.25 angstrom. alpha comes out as 1.44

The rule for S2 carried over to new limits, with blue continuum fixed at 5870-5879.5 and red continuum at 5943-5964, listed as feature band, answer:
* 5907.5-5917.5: 0.95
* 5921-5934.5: 0.84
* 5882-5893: 3.39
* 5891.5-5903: 3.98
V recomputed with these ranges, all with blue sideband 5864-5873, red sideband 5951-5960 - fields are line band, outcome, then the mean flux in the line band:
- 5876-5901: 8.8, 1.75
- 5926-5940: 0.4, 2.51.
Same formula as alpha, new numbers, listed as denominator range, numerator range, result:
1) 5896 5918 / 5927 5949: 1.27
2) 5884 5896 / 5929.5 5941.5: 1.75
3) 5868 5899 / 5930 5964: 1.32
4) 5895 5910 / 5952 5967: 1.33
